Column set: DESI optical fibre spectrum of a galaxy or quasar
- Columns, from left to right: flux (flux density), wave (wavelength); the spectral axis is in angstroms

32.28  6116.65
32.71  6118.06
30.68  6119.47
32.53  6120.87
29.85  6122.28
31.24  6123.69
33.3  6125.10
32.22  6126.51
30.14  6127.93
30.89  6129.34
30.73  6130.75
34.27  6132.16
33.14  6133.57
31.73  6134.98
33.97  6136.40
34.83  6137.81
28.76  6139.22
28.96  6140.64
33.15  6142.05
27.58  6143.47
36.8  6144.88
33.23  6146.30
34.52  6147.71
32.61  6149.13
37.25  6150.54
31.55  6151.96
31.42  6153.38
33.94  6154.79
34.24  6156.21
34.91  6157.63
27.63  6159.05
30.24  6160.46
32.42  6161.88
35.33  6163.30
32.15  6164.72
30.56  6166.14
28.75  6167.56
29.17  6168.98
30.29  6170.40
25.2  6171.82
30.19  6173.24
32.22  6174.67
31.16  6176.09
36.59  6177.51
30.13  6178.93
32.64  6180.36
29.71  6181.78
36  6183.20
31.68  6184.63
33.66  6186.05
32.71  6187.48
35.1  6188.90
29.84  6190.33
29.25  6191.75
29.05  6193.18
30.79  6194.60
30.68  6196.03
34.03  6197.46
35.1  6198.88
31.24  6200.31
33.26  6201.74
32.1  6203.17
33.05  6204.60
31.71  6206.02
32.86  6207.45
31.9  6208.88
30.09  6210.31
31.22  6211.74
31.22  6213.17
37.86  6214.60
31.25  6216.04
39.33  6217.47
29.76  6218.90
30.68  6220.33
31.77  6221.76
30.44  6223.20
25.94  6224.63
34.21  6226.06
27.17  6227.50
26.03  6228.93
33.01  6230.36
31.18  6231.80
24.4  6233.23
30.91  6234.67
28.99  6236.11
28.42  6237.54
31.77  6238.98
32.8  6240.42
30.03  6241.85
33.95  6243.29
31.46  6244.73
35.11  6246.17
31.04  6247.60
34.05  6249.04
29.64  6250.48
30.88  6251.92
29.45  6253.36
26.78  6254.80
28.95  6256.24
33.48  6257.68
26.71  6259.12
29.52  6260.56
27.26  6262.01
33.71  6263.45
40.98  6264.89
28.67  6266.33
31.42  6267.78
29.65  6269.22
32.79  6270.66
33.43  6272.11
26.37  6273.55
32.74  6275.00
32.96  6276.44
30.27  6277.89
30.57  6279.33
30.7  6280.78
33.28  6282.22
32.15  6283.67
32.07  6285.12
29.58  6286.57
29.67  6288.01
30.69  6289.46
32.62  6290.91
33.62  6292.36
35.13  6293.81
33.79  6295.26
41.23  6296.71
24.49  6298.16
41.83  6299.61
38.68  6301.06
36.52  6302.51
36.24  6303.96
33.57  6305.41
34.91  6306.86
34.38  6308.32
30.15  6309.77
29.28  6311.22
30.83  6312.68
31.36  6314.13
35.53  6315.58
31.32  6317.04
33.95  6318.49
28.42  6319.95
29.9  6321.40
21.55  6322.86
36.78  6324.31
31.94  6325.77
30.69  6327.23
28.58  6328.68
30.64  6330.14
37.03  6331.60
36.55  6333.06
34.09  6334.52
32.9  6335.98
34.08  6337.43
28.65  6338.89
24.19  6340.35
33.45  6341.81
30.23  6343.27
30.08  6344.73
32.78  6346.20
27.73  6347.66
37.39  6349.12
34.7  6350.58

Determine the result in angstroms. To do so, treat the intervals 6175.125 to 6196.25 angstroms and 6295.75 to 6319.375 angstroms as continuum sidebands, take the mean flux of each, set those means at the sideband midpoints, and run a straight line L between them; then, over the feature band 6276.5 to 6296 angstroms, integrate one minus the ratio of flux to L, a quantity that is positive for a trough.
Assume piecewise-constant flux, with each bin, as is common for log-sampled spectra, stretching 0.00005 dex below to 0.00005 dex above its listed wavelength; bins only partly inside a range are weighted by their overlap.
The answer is 1.0 angstroms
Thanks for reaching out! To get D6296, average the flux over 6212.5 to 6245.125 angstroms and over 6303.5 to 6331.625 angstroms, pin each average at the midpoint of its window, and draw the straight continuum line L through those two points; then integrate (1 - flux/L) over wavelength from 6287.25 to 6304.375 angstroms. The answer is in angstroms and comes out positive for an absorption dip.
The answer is -1.63 angstroms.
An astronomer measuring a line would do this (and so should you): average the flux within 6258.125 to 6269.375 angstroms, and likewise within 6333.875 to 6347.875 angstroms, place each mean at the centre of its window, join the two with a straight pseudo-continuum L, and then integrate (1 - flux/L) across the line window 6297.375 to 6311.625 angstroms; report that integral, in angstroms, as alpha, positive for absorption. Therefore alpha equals -1.4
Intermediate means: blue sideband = 31.1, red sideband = 30.9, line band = 34.2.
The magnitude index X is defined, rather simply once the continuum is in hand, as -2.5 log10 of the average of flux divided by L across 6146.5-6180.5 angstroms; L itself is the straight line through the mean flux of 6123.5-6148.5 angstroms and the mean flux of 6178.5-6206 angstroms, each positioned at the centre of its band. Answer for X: 0.009 mag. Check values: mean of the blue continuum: 32.2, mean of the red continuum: 32.1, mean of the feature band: 31.9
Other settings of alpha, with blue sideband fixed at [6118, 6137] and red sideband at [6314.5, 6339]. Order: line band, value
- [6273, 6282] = 0.3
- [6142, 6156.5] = -0.6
